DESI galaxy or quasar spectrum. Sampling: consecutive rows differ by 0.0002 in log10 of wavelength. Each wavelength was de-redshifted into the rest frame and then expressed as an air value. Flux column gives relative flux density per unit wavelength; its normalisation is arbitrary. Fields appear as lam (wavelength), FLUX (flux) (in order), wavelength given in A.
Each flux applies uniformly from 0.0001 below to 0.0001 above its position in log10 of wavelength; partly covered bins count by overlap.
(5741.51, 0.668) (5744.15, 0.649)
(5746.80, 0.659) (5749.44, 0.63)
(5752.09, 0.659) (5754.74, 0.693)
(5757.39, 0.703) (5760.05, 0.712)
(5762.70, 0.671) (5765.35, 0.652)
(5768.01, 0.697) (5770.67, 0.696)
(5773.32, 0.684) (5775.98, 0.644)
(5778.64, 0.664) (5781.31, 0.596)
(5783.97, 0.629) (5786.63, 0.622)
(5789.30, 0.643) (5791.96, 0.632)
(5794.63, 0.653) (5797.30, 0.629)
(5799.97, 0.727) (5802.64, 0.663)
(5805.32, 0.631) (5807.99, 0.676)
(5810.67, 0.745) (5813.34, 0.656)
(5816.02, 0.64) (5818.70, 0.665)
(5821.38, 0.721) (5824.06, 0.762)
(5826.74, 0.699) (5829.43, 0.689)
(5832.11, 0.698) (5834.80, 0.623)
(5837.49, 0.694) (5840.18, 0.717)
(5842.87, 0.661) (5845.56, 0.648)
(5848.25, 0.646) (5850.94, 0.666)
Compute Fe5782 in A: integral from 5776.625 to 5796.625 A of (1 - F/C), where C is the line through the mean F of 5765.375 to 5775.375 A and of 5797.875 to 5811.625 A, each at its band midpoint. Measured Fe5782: 1.4 A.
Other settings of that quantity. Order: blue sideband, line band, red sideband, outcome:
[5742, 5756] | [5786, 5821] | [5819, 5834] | 1.5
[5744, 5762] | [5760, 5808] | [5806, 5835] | 1.7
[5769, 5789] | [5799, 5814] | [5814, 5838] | -0.3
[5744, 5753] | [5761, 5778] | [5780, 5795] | -1.0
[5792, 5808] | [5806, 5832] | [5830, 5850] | -1.1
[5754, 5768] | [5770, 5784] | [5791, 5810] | 0.5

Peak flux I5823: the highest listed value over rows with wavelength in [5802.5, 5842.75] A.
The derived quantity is 0.762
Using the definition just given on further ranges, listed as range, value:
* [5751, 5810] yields 0.727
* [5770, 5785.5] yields 0.696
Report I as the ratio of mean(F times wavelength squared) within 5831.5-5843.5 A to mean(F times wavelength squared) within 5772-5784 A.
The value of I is 1.1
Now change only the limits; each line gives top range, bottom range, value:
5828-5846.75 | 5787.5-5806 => 1.05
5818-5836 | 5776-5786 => 1.12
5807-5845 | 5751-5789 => 1.05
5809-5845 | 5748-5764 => 1.04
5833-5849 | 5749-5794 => 1.03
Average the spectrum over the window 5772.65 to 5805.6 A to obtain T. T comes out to 0.647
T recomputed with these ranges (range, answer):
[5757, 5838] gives 0.671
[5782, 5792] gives 0.63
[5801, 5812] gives 0.68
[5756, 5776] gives 0.685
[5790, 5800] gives 0.651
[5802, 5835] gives 0.685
